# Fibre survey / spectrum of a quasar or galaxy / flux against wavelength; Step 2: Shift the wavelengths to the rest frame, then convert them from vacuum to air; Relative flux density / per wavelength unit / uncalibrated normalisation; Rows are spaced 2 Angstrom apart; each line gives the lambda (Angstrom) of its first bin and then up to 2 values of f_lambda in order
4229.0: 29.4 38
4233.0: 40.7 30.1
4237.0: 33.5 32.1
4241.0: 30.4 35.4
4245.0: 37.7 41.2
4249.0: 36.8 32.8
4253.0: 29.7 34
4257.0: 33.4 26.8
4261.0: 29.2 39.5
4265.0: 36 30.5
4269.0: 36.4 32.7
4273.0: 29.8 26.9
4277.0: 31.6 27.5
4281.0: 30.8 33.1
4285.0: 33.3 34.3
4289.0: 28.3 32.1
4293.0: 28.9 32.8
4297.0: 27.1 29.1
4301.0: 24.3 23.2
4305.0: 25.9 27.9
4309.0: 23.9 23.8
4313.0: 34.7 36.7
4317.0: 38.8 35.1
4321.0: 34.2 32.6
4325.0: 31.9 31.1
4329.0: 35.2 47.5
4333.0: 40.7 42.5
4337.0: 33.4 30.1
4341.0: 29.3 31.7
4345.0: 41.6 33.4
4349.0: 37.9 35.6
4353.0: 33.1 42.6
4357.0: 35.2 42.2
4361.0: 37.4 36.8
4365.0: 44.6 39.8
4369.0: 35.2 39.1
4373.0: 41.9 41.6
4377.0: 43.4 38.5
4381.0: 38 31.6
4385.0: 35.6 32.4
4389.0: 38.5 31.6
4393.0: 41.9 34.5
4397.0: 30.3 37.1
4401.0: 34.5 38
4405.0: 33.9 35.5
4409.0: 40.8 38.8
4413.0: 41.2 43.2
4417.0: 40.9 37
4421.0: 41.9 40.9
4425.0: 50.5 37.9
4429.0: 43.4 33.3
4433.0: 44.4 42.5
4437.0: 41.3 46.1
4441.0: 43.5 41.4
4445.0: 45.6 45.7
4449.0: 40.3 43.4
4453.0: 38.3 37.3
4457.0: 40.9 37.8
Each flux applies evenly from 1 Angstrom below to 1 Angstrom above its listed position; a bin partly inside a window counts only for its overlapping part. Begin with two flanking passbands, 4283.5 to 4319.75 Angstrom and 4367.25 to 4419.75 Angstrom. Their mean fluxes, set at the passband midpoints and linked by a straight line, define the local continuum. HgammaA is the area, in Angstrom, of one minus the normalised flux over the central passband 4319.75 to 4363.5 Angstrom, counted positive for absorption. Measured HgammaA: -3.8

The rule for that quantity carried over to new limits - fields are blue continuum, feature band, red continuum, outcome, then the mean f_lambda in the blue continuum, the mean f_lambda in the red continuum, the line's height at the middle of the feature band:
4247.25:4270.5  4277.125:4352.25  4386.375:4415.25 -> 5.0 Angstrom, 33.4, 36.7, 34.7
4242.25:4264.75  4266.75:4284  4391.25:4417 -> 1.8 Angstrom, 34.3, 37.4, 34.7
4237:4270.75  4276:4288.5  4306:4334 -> 0.8 Angstrom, 33.8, 33.9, 33.8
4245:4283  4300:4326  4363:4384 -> 4.0 Angstrom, 32.7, 39.2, 35.6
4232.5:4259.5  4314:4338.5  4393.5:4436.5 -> -0.1 Angstrom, 33.9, 39.1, 36.4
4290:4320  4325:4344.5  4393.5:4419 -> -2.3 Angstrom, 29.6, 37.5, 31.9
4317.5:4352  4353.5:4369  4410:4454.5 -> -0.8 Angstrom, 35.6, 41.8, 37.3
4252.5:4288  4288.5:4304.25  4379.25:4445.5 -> 2.4 Angstrom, 32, 39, 33.3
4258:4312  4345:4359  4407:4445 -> -0.7 Angstrom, 29.8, 41.6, 35.4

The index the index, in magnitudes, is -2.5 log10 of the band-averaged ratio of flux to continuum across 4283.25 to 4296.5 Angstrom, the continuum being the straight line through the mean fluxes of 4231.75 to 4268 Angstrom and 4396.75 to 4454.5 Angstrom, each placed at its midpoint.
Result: 0.126 mag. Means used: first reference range 33.9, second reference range 40.5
